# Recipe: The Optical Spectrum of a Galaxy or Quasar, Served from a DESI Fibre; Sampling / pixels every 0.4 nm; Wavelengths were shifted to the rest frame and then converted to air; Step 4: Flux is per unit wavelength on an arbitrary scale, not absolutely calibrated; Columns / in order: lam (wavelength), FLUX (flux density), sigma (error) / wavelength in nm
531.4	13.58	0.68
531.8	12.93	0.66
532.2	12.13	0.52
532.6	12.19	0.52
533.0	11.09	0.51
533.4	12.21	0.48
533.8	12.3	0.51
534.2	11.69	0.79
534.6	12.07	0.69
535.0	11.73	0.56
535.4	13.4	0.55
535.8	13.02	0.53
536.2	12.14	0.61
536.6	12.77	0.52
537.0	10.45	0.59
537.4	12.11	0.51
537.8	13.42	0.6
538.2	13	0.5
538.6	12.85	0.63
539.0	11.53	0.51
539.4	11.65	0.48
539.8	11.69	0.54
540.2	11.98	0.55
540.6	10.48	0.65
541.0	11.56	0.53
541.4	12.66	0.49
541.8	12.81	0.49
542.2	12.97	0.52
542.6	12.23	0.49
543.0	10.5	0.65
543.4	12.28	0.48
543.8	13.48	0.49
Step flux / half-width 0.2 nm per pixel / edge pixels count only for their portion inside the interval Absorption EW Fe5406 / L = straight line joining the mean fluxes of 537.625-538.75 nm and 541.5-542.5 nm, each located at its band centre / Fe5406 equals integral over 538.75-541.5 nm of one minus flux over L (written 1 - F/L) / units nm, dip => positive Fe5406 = 0.28 nm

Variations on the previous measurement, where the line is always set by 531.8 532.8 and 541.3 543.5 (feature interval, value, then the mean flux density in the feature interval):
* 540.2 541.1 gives 0.08 nm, 11.2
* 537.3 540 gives -0.02 nm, 12.3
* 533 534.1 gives 0.03 nm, 12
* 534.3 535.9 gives -0.02 nm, 12.5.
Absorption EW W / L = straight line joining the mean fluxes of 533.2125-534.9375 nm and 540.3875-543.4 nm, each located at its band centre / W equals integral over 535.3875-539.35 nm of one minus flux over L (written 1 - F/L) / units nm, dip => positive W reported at -0.13 nm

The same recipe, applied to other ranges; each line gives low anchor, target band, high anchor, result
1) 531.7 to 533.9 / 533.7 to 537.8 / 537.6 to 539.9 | 0.01 nm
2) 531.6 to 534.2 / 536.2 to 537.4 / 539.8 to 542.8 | 0.03 nm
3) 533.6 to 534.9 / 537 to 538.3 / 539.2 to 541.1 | -0.09 nm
